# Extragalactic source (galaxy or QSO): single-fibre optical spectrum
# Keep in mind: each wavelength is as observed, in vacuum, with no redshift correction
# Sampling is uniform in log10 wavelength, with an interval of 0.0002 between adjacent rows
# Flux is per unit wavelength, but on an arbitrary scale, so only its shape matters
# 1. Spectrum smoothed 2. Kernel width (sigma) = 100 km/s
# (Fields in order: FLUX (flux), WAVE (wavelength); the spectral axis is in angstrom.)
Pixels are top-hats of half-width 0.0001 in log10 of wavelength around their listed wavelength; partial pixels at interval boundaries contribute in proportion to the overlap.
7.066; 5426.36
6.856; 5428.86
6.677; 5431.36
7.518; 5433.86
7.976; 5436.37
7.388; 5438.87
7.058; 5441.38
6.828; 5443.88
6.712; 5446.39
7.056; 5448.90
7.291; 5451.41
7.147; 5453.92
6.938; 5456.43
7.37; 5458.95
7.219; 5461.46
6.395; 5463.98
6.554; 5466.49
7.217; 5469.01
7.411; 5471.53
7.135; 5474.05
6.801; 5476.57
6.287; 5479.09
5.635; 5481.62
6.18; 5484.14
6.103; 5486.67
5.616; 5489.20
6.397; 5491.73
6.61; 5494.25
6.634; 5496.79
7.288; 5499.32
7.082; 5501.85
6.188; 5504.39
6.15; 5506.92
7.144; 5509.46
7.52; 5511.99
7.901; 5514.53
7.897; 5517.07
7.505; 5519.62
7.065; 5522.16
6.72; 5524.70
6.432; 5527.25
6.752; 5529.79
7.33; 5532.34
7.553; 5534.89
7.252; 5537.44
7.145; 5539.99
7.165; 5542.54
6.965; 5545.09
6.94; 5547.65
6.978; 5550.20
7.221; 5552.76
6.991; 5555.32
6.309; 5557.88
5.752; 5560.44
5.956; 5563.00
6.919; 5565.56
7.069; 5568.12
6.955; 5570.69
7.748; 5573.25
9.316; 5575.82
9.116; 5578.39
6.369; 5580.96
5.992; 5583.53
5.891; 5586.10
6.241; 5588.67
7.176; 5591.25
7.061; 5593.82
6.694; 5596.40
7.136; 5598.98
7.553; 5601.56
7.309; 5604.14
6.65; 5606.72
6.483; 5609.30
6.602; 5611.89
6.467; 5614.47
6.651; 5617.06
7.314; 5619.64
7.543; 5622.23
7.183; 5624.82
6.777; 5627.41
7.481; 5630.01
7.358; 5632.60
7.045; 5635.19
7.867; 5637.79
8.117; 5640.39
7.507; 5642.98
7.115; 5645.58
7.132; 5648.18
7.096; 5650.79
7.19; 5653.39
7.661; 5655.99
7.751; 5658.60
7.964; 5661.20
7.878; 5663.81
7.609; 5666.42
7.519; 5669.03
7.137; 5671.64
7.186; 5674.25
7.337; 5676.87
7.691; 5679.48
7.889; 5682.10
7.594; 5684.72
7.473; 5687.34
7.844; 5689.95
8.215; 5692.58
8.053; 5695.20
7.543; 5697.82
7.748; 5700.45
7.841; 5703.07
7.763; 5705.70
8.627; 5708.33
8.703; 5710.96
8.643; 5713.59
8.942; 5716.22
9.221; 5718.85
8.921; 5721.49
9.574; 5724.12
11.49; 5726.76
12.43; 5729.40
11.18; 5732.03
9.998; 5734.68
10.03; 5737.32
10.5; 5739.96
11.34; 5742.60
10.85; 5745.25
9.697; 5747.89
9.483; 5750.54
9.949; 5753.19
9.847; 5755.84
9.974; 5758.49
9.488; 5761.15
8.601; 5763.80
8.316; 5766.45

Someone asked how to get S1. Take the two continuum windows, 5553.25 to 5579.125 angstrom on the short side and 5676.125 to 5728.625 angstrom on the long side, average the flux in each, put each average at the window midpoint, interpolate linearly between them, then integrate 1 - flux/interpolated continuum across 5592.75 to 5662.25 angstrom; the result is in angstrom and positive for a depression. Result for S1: 4.7 angstrom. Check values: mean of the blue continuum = 7.17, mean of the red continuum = 8.41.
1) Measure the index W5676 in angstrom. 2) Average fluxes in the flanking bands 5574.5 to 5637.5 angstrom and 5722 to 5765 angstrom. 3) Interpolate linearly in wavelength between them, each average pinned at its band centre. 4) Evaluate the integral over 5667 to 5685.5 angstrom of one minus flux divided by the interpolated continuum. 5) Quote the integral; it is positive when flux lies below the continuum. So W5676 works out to 2.59 angstrom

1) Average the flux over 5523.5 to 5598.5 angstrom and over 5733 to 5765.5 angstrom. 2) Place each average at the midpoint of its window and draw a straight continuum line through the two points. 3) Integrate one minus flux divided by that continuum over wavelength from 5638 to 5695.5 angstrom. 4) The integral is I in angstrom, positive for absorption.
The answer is 7.1 angstrom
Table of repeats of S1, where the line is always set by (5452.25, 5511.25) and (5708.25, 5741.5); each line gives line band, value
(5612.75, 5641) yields 4.6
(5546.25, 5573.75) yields 3.4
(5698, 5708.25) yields 1.9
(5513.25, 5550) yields 0.8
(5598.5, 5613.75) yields 2.6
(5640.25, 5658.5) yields 3.1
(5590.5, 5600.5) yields 1.4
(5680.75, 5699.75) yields 3.3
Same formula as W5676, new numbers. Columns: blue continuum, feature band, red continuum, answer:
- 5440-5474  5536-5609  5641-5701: 3.29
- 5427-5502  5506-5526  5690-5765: 0.25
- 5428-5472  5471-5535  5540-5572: 1.21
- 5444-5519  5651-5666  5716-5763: 2.44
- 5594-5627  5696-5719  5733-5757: 2.52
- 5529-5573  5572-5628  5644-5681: 0.69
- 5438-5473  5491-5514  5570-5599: 0.82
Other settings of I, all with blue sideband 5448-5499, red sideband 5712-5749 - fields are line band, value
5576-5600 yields 3.8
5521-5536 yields 1.0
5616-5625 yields 1.6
